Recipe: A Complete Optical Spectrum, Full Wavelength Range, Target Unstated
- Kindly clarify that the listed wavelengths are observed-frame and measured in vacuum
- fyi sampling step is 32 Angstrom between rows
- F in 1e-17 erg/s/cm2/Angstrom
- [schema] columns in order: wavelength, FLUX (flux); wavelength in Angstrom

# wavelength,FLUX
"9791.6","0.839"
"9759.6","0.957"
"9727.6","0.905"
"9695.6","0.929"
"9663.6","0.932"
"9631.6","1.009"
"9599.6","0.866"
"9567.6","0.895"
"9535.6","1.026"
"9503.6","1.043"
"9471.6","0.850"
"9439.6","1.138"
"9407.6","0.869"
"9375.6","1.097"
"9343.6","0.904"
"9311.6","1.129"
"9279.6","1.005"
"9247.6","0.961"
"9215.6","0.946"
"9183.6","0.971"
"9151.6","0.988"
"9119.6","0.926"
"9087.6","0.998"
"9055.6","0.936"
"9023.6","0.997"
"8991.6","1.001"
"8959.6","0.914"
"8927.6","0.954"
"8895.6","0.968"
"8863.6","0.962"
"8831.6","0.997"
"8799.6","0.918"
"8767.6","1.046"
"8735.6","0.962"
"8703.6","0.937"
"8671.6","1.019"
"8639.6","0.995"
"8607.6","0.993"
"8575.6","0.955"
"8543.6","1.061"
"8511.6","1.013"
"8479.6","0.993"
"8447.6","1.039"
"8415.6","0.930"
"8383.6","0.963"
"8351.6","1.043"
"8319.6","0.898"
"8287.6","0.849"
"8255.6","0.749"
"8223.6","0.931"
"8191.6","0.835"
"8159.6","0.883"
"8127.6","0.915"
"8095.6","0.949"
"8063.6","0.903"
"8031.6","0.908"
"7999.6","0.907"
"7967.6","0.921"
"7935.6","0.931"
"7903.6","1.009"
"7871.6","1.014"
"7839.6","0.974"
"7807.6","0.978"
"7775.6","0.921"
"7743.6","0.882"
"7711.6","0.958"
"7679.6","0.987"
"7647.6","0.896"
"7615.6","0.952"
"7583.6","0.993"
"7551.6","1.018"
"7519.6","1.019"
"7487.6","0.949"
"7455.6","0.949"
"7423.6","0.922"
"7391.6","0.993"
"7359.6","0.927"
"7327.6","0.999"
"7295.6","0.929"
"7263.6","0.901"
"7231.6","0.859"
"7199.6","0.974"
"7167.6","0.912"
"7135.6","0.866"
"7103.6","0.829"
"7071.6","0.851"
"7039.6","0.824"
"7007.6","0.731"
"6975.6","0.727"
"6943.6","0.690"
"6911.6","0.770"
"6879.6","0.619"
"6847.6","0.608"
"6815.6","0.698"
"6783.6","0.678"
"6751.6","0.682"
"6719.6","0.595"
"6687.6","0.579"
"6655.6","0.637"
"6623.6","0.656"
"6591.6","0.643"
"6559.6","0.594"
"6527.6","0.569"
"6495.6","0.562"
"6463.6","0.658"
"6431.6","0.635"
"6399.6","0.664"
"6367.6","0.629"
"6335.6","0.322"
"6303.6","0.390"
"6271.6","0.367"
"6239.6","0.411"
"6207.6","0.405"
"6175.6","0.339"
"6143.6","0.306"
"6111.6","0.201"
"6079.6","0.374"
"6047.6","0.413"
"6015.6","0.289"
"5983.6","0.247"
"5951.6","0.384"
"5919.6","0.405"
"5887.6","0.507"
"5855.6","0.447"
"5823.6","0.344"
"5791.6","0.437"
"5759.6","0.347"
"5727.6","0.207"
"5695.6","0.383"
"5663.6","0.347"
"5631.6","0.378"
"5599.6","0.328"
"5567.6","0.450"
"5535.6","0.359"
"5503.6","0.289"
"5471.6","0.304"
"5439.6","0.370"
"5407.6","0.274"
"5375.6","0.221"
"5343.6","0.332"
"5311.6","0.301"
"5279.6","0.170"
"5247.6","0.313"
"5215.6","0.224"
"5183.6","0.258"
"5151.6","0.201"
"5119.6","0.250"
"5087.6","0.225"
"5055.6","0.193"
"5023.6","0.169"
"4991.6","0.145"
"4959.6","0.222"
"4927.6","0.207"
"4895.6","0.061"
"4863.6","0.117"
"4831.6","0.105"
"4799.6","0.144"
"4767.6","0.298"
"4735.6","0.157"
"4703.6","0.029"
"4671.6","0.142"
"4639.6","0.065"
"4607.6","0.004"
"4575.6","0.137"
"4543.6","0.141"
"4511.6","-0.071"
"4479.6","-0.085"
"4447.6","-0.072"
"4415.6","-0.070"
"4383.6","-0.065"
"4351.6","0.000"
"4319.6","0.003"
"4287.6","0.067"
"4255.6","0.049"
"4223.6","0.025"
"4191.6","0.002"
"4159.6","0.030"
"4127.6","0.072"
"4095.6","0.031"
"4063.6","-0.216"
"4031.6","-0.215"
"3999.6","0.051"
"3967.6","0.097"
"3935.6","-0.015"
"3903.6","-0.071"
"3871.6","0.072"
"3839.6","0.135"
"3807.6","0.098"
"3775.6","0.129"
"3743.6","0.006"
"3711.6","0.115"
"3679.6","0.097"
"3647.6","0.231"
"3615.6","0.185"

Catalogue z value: 0.60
